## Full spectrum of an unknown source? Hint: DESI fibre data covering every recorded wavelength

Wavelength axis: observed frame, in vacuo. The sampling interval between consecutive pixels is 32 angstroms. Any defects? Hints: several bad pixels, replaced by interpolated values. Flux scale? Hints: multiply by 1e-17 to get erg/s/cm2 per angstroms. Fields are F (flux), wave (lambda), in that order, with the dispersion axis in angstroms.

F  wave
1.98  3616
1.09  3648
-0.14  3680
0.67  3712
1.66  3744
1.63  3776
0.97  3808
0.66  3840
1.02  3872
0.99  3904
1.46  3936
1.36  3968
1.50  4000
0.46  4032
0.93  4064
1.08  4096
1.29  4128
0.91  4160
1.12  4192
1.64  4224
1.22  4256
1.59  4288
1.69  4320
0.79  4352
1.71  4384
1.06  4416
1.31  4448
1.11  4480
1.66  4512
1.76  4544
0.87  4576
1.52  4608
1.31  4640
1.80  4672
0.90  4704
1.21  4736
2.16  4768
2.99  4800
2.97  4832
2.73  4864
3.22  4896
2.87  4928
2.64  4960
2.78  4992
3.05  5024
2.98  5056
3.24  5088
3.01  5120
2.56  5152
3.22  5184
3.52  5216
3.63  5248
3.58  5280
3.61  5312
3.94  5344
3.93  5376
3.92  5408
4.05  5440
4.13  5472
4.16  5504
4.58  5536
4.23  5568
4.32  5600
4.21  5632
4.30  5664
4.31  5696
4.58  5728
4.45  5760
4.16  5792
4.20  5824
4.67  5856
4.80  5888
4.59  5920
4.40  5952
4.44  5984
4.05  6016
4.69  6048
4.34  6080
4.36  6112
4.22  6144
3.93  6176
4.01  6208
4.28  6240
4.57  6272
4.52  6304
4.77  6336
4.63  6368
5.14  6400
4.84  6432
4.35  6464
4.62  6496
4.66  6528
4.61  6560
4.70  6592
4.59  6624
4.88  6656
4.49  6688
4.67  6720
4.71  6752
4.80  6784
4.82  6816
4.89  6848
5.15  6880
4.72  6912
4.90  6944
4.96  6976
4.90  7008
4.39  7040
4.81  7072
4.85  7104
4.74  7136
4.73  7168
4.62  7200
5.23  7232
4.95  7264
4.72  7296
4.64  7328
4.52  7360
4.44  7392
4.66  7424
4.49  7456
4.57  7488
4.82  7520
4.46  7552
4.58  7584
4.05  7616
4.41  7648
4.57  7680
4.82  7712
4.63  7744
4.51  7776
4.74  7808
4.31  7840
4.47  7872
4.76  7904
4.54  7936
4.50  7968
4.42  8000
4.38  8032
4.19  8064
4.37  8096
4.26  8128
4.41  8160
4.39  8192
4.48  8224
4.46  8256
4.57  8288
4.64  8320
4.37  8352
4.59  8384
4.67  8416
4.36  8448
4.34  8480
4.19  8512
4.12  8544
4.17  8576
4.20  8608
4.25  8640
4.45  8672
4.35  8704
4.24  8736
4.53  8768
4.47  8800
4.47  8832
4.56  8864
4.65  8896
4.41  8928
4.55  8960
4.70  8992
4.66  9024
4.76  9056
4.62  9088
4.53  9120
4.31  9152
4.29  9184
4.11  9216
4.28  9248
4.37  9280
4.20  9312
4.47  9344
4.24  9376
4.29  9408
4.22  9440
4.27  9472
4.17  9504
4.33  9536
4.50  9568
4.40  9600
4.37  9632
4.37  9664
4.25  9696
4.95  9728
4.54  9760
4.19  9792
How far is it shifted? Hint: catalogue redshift 0.20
